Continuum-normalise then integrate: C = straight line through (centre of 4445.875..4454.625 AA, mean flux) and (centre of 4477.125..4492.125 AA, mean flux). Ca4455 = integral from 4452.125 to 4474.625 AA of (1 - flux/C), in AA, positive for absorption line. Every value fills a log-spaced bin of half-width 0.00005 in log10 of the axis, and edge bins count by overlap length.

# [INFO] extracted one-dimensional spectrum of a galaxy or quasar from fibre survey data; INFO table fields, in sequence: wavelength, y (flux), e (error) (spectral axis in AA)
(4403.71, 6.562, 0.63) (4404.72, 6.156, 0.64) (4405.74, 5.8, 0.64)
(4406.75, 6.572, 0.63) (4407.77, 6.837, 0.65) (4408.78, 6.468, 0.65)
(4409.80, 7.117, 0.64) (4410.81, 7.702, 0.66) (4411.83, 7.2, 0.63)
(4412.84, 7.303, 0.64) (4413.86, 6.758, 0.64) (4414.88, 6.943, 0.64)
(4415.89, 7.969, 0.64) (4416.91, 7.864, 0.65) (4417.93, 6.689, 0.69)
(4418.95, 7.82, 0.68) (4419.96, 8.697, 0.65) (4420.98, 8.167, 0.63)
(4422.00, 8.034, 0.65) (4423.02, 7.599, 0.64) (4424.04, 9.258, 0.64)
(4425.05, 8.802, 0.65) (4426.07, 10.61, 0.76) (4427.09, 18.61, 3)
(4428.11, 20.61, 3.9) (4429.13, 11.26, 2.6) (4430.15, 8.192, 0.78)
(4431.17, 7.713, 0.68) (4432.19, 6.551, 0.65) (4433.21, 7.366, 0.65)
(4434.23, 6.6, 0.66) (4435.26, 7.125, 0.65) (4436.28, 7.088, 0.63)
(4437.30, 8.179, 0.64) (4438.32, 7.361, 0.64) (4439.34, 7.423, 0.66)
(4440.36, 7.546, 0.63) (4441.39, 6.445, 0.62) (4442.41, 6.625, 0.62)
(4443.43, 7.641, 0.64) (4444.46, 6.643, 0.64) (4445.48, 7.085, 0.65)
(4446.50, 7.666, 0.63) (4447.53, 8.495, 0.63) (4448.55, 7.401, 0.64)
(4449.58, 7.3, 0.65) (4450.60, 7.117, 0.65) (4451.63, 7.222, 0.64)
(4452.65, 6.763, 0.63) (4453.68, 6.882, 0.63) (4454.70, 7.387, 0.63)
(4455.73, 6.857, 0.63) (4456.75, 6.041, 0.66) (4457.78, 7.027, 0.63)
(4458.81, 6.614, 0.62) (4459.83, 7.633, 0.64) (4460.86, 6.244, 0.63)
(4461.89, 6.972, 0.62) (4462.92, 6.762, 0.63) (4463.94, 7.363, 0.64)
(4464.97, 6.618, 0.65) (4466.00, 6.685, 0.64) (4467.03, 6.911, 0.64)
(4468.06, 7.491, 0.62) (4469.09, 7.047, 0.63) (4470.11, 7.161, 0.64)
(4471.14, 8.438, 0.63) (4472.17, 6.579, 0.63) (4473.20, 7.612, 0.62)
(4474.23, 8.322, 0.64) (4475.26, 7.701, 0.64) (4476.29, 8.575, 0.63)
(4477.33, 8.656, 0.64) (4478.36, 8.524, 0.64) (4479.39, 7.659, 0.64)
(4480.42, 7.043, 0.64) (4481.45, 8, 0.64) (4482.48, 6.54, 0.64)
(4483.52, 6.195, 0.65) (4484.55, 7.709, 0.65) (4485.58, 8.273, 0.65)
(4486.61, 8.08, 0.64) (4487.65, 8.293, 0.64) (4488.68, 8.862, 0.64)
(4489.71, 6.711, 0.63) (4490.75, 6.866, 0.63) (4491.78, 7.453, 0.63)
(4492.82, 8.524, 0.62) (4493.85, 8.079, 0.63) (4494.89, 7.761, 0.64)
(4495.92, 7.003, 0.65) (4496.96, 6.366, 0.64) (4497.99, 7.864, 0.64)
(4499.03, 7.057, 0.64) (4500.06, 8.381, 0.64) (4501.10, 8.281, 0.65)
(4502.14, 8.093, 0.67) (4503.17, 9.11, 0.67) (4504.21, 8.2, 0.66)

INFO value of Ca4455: 1.2 AA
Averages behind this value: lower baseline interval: 7.36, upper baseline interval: 7.64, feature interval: 7.06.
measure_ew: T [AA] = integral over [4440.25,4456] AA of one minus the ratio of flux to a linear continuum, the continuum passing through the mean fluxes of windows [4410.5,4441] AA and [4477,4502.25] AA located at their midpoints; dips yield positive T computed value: 2.10 AA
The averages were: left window 8.63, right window 7.68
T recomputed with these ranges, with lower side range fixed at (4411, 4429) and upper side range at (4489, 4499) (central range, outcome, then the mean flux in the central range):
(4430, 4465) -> 6.1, 7.14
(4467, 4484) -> 0.7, 7.58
